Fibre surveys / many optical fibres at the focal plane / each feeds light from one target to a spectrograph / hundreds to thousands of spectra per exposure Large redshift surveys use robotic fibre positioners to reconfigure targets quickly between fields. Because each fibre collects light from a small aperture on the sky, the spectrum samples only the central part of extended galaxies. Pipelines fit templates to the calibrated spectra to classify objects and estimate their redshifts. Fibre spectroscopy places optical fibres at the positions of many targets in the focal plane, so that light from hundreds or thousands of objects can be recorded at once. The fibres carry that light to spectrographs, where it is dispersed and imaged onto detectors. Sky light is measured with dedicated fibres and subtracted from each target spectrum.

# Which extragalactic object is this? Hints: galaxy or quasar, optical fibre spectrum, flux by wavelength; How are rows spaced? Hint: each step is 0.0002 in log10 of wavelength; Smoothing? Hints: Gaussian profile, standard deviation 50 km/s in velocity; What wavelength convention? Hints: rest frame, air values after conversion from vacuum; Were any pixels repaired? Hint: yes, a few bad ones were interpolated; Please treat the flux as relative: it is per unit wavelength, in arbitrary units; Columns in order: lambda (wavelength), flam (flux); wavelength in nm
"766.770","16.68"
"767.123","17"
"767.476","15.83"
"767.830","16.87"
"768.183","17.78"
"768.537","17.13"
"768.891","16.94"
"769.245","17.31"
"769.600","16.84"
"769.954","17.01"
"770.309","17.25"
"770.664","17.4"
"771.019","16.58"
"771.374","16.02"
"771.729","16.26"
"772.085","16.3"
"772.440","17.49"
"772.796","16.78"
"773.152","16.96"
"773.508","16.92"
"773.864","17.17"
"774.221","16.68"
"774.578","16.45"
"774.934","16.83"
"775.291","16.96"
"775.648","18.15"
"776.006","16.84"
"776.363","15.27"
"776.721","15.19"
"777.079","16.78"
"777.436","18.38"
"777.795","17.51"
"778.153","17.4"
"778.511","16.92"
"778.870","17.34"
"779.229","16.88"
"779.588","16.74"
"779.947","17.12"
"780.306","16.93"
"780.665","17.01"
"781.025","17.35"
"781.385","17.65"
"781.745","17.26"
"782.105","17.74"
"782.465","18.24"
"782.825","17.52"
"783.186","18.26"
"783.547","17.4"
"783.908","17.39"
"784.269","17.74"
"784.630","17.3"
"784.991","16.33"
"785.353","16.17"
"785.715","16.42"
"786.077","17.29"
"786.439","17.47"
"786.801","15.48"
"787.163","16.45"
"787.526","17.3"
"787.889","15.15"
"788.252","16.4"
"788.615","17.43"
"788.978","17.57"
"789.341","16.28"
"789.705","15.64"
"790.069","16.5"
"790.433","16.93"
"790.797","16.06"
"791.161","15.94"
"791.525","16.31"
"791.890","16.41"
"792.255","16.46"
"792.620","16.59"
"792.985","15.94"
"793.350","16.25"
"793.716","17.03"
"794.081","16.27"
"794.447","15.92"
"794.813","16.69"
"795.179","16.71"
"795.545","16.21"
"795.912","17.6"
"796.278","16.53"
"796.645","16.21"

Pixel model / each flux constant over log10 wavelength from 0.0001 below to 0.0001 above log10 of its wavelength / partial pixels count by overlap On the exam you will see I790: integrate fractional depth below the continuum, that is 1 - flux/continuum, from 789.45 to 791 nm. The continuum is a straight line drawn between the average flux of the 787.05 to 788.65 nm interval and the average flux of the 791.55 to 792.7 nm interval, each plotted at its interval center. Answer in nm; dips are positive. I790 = 0.016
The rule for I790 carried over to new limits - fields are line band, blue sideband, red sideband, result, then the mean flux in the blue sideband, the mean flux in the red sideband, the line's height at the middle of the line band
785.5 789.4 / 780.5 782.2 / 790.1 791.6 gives 0.01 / 17.4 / 16.3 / 16.7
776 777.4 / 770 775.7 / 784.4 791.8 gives 0.05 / 16.9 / 16.5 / 16.8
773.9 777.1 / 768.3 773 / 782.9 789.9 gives 0.05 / 16.9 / 16.8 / 16.9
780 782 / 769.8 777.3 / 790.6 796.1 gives -0.08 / 16.7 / 16.4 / 16.6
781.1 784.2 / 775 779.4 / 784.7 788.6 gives -0.18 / 17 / 16.5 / 16.7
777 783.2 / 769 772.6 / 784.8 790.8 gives -0.26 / 16.8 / 16.5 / 16.7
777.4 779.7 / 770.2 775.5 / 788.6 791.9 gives -0.08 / 16.8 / 16.5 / 16.7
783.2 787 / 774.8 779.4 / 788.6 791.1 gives -0.06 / 17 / 16.5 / 16.7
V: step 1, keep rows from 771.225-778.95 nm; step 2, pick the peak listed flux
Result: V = 18.38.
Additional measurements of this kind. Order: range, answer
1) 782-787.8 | 18.26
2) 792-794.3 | 17.03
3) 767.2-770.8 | 17.78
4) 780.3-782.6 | 18.24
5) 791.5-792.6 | 16.46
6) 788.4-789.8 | 17.57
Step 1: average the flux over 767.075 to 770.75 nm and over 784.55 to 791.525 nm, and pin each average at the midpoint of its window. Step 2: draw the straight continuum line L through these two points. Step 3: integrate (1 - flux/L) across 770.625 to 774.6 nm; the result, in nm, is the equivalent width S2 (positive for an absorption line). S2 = 0.04 nm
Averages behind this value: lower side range 17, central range 16.7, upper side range 16.5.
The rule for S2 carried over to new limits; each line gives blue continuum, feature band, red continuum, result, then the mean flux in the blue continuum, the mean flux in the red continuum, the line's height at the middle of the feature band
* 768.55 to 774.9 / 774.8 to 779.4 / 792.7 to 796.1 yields -0.05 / 16.9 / 16.5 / 16.8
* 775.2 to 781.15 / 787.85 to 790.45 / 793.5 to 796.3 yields 0.03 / 17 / 16.6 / 16.7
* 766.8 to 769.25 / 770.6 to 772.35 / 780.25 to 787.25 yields 0.05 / 16.9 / 17.2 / 17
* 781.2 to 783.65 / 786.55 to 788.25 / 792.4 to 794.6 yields 0.09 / 17.7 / 16.3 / 17.1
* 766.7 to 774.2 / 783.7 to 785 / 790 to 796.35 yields -0.05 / 16.9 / 16.5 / 16.6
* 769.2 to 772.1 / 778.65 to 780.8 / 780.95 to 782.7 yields 0.06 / 16.8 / 17.7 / 17.5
